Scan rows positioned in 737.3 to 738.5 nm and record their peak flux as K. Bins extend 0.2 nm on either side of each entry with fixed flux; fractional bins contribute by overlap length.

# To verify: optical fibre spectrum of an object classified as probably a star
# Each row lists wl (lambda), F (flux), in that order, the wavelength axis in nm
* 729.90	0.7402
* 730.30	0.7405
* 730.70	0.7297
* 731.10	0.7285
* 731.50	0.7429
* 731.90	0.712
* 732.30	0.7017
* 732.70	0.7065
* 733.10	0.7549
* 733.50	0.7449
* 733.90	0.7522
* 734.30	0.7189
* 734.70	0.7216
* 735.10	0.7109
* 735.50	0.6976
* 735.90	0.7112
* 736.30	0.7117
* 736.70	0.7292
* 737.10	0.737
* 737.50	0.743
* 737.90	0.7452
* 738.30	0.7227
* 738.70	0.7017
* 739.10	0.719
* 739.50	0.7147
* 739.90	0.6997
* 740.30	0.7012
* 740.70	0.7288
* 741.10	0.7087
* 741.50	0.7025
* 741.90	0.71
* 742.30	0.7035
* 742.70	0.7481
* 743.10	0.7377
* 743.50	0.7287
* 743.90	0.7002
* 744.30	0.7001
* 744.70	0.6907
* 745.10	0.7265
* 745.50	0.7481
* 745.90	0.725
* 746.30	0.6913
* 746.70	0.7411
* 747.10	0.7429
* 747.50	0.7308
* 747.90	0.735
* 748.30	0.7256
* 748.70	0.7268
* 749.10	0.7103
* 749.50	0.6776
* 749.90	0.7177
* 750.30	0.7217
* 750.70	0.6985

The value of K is 0.7452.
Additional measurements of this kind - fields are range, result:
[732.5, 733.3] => 0.7549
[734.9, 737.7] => 0.743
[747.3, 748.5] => 0.735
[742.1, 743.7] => 0.7481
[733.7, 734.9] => 0.7522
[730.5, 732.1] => 0.7429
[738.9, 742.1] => 0.7288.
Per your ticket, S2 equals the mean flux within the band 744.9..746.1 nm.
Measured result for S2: 0.733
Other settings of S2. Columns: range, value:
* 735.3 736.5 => 0.707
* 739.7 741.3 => 0.71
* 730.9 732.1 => 0.728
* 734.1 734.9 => 0.72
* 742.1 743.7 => 0.729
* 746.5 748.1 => 0.737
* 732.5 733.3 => 0.731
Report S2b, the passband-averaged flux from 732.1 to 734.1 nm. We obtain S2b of 0.732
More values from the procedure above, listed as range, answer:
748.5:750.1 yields 0.708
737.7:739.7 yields 0.721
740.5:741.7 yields 0.713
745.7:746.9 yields 0.719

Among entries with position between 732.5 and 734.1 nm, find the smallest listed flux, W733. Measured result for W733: 0.7065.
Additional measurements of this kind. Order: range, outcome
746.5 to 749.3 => 0.7103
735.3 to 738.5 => 0.6976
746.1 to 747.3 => 0.6913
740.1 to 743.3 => 0.7012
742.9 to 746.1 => 0.6907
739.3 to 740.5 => 0.6997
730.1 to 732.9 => 0.7017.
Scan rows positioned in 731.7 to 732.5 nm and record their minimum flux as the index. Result 0.7017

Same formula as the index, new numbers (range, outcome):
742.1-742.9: 0.7035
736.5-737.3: 0.7292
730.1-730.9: 0.7297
